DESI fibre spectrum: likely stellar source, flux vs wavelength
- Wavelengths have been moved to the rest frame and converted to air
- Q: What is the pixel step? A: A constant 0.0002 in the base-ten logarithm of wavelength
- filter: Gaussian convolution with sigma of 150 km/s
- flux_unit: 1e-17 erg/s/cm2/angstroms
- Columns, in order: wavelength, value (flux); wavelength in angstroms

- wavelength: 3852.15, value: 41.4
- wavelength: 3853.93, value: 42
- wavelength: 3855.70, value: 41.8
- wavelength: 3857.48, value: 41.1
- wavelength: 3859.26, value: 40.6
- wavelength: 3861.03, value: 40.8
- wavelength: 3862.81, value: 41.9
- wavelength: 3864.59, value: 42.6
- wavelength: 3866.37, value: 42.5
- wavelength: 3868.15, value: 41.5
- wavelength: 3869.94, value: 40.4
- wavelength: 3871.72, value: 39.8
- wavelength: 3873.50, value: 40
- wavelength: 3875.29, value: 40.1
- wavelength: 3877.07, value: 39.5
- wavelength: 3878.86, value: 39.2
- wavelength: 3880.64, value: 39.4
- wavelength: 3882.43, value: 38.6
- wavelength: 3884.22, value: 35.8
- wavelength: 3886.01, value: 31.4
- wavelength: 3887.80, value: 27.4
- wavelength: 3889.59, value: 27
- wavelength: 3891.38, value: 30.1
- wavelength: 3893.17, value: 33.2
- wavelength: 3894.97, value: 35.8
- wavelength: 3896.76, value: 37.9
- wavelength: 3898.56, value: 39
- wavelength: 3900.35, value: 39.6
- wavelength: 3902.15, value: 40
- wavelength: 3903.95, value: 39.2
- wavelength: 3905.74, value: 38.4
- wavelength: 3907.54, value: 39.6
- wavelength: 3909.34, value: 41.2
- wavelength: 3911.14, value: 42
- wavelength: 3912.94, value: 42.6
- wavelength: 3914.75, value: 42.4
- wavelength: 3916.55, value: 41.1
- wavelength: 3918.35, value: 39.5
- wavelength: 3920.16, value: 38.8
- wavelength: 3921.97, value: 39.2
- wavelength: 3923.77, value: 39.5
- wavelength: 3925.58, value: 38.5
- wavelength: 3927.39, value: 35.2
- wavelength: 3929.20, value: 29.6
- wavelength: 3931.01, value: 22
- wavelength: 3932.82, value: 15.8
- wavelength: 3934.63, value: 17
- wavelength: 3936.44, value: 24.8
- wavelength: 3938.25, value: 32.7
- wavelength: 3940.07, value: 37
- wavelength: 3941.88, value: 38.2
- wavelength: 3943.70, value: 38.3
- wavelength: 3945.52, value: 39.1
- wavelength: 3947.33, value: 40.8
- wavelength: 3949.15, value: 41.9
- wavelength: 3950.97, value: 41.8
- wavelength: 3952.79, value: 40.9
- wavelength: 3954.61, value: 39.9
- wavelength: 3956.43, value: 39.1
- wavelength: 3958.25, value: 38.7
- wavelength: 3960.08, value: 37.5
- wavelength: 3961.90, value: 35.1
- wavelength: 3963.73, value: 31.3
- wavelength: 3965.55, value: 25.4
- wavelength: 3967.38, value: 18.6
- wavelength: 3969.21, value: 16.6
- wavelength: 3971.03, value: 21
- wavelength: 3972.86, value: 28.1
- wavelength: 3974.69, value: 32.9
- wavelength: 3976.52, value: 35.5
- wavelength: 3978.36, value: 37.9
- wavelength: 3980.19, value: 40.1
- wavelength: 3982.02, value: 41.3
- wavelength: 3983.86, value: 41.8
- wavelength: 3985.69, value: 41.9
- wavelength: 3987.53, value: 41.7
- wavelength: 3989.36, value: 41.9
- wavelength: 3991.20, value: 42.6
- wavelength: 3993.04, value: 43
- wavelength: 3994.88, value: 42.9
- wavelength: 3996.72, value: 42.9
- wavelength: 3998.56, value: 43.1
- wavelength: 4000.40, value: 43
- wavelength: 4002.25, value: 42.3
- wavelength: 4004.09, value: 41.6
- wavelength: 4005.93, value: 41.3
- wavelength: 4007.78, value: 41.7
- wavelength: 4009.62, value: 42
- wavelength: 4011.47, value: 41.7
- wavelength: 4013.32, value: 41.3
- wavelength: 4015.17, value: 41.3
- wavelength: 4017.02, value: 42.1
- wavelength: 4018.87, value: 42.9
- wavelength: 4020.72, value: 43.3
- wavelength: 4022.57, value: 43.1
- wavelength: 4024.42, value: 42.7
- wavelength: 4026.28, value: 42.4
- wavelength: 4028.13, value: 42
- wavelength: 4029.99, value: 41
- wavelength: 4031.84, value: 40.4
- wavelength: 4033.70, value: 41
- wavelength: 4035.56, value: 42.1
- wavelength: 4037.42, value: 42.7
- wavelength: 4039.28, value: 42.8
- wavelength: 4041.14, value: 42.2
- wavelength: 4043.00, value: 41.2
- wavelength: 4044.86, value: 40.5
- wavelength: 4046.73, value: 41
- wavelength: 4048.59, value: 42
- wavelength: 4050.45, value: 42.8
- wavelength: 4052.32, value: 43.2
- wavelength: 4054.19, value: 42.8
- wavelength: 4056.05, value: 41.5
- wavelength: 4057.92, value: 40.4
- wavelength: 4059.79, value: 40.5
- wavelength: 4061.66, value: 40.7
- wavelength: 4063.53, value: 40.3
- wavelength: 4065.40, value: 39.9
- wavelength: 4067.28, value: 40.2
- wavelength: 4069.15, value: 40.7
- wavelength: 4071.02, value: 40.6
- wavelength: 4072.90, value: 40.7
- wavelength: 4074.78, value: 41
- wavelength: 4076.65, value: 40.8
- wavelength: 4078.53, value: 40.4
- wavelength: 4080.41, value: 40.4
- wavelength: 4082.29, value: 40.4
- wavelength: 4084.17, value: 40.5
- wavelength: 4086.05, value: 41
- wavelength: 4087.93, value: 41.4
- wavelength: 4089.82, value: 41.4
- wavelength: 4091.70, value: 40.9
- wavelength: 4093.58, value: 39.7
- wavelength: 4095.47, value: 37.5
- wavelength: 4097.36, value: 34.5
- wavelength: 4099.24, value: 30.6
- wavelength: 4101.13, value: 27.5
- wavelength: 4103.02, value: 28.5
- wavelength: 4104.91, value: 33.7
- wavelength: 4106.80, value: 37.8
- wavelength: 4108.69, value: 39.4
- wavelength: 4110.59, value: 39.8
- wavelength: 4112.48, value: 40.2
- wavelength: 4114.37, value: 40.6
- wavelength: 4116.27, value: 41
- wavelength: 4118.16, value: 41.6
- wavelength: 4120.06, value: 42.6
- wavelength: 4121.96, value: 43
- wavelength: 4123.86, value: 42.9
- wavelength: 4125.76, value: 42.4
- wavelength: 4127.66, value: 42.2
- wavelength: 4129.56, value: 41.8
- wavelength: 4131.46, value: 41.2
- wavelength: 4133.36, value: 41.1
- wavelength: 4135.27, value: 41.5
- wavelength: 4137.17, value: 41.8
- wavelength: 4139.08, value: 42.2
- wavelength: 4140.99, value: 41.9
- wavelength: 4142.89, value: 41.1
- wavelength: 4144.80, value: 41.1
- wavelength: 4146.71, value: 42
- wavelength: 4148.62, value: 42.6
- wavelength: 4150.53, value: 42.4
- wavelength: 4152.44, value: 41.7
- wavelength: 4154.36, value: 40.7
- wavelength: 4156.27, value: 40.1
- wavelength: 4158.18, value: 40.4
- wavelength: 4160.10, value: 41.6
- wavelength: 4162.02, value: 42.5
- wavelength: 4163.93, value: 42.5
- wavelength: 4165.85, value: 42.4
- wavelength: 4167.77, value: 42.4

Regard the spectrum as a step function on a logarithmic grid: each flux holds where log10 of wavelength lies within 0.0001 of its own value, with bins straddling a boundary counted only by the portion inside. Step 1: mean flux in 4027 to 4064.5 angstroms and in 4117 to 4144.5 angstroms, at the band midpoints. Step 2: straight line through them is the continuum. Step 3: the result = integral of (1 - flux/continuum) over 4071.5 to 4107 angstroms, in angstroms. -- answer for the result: 3.3 angstroms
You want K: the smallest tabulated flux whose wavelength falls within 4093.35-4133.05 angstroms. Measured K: 27.5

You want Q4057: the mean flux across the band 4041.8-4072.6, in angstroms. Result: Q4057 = 41.1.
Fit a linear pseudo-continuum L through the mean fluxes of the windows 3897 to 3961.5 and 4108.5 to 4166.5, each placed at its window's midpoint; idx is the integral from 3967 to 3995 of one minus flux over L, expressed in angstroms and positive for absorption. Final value 1.8 angstroms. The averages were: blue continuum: 36.9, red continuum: 41.6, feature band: 35.6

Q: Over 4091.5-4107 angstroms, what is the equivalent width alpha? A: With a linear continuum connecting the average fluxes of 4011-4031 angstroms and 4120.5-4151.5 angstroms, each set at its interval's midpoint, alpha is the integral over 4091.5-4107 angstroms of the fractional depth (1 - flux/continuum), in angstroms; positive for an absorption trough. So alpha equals 2.9 angstroms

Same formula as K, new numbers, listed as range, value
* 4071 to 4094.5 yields 39.7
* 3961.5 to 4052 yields 16.6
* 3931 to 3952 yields 15.8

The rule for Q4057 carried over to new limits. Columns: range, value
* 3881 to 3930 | 37.2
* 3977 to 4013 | 41.7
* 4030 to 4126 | 40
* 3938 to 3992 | 36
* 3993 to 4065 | 41.9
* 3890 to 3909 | 37.1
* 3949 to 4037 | 38.9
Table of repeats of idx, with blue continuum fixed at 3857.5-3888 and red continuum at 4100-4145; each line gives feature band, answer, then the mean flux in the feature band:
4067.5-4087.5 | -0.5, 40.7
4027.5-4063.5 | -1.8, 41.6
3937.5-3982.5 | 5.4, 34.7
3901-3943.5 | 4.2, 35.5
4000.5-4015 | -0.8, 41.7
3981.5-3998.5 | -1.2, 42.3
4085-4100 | 0.5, 38.5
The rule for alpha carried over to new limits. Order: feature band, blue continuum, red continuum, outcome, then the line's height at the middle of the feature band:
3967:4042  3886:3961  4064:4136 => -4.0 angstroms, 37.7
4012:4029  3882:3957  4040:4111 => -1.8 angstroms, 38.2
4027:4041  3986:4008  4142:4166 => 0.1 angstroms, 42.2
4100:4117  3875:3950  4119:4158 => 1.9 angstroms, 41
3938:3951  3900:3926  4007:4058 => 0.6 angstroms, 40.6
